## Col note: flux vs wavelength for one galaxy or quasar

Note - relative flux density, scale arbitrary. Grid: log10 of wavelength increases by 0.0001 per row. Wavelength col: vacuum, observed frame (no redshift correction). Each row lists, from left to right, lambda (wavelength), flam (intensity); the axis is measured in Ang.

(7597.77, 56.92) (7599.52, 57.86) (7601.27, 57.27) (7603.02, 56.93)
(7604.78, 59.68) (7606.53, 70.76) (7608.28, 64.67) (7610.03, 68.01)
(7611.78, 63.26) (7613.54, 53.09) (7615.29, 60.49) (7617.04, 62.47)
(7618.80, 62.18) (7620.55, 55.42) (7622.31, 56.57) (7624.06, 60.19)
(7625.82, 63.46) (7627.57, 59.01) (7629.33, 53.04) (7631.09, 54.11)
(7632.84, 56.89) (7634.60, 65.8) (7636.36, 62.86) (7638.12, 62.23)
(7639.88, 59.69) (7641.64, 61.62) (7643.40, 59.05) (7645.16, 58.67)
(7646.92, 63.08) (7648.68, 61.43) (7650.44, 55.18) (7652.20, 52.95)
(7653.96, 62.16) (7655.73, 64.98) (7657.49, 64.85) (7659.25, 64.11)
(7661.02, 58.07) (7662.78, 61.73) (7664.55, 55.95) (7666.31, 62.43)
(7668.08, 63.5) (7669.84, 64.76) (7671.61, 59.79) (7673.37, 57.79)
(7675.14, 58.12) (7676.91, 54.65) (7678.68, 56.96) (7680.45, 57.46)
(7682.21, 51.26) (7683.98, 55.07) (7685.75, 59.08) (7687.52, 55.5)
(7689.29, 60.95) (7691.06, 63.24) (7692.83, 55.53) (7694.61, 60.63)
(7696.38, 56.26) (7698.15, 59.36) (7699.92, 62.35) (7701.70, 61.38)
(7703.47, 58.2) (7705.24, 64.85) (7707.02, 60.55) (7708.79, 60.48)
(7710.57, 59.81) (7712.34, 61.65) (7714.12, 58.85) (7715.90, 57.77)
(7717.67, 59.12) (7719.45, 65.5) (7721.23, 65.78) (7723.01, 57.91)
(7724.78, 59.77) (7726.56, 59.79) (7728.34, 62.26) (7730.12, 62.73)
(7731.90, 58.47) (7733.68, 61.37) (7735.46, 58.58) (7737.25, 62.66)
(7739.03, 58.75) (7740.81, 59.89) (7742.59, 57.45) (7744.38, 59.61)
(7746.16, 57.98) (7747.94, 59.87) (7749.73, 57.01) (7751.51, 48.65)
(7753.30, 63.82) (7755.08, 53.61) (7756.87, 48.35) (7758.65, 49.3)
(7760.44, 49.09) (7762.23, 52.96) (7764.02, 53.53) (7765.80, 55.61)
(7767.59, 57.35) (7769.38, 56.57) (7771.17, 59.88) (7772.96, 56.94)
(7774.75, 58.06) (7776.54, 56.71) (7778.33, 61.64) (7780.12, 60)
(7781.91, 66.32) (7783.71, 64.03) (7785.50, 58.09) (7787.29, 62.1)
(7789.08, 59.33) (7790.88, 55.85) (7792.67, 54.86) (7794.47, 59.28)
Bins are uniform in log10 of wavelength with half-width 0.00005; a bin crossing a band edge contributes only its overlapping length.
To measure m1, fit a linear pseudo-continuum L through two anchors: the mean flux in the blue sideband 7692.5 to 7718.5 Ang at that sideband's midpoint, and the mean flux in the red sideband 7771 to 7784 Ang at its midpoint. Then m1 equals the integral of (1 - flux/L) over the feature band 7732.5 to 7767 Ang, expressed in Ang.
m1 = 2.2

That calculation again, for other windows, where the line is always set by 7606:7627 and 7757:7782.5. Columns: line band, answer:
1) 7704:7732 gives -1.4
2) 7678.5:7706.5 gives 0.1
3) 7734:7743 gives -0.4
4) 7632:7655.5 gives 0.1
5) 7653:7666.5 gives -0.4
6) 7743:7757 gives 0.1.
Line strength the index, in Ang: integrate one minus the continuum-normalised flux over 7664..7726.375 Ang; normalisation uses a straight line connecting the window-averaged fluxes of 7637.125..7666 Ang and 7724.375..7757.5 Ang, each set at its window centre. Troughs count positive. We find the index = 0.0 Ang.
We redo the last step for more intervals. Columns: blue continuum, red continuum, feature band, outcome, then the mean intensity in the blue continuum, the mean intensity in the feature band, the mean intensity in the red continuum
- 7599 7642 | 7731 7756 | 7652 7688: 0.2 Ang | 60.3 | 59.3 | 58.4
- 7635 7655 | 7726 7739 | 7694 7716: 0.1 Ang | 60.1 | 60.2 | 60.7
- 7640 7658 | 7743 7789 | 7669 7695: 0.6 Ang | 60.3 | 58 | 57.1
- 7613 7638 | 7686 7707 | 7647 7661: -0.3 Ang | 59.2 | 60.8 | 59.8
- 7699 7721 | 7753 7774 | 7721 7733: -0.4 Ang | 61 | 60.7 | 54.5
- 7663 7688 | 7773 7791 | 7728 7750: -0.1 Ang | 58.2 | 59.7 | 60.2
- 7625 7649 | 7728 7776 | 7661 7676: -0.3 Ang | 60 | 60.4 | 57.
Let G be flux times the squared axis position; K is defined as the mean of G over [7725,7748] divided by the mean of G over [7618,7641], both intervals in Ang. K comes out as 1.04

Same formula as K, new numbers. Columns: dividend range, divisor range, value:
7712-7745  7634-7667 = 1.01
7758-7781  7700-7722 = 0.93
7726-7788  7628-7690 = 1.00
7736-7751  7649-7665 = 1.00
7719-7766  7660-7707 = 0.99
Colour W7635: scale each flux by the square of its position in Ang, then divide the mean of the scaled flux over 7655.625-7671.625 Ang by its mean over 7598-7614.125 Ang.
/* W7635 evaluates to 1.0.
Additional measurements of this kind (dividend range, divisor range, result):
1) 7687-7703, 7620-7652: 1.02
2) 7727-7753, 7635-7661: 0.99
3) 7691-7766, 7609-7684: 1.00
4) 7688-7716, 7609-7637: 1.03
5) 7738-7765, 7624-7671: 0.94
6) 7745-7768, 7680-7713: 0.93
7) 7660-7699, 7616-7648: 0.99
